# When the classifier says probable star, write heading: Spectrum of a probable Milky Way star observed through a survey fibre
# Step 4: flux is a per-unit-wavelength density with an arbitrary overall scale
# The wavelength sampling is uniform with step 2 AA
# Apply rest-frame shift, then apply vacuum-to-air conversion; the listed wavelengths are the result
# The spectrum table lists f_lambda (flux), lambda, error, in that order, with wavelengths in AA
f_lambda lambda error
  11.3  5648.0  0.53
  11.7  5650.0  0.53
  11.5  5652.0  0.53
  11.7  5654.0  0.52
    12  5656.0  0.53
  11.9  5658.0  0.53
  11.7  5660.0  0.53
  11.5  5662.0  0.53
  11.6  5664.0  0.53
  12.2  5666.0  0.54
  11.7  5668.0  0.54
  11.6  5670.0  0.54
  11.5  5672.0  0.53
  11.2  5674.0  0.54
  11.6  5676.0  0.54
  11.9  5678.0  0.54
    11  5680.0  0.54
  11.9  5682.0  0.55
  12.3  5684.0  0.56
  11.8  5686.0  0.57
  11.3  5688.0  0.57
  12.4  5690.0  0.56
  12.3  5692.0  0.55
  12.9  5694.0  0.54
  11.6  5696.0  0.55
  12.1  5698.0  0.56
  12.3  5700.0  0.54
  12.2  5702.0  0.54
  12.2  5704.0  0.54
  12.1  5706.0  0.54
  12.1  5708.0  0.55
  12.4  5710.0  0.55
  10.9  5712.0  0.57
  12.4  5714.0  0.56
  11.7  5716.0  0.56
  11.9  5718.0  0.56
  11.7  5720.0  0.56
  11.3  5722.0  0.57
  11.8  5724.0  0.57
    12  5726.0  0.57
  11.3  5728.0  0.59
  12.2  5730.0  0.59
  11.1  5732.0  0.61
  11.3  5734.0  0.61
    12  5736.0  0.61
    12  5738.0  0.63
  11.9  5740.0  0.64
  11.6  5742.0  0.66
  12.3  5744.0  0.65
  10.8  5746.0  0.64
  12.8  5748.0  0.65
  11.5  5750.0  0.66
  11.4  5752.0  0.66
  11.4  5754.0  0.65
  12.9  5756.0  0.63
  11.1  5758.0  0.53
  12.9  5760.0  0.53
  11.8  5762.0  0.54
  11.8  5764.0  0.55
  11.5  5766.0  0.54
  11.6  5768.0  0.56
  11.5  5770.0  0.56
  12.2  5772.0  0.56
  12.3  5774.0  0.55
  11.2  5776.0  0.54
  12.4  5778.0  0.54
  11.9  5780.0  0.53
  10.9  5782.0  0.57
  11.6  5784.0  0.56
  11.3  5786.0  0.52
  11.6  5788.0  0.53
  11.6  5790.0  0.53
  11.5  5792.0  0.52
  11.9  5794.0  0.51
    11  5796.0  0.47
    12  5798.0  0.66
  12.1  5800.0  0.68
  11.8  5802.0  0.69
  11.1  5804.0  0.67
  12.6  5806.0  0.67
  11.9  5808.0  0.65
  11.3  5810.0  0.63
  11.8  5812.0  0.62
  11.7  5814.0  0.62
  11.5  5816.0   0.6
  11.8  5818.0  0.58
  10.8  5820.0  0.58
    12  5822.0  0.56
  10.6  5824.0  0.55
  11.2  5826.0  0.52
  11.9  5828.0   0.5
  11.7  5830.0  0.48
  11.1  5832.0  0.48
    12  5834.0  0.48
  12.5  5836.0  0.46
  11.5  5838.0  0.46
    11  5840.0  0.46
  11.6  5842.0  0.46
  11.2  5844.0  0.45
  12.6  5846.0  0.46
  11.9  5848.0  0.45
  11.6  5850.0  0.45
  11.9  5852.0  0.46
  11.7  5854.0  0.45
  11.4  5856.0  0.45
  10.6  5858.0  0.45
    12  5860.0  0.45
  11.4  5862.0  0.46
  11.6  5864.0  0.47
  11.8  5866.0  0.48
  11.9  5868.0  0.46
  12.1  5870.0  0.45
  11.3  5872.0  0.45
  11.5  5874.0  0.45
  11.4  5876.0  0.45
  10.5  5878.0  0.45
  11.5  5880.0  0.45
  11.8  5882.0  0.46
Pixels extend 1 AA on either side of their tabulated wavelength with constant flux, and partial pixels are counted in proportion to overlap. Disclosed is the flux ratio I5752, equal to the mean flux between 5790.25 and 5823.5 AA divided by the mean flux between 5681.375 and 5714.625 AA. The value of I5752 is 0.97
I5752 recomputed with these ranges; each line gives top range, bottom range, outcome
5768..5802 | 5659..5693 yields 1.00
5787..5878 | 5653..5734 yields 0.98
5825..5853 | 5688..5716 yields 0.97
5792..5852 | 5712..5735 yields 1.00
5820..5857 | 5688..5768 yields 0.98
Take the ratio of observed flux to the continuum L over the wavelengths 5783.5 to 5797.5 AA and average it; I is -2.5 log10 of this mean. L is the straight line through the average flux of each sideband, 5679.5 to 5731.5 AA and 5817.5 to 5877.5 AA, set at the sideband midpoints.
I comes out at 0.02 mag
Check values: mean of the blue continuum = 11.9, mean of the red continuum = 11.6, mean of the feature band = 11.5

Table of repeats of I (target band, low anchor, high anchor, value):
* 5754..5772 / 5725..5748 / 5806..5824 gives -0.02 mag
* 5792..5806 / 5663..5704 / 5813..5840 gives -0.01 mag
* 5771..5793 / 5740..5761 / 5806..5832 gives 0.00 mag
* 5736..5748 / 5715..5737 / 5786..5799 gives -0.02 mag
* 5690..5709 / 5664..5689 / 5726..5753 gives -0.05 mag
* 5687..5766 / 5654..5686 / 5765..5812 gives -0.02 mag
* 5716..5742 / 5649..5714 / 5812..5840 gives 0.00 mag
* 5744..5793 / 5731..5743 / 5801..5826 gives -0.01 mag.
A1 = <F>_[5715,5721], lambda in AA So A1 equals 11.8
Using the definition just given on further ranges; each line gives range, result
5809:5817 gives 11.6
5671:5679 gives 11.6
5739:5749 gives 11.9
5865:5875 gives 11.7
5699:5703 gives 12.2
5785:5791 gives 11.5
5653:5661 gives 11.8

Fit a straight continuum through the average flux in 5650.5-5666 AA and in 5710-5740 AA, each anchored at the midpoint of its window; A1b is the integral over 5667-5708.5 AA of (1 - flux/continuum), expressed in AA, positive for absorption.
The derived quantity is -0.6 AA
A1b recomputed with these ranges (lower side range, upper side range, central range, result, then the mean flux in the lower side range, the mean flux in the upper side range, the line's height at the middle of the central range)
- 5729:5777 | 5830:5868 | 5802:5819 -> 0.0 AA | 11.8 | 11.6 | 11.7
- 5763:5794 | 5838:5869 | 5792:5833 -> 0.2 AA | 11.7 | 11.6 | 11.6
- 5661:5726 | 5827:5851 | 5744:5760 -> 0.0 AA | 11.9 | 11.7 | 11.8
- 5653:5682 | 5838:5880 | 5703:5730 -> -0.5 AA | 11.7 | 11.5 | 11.6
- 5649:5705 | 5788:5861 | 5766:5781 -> -0.2 AA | 11.8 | 11.6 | 11.7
